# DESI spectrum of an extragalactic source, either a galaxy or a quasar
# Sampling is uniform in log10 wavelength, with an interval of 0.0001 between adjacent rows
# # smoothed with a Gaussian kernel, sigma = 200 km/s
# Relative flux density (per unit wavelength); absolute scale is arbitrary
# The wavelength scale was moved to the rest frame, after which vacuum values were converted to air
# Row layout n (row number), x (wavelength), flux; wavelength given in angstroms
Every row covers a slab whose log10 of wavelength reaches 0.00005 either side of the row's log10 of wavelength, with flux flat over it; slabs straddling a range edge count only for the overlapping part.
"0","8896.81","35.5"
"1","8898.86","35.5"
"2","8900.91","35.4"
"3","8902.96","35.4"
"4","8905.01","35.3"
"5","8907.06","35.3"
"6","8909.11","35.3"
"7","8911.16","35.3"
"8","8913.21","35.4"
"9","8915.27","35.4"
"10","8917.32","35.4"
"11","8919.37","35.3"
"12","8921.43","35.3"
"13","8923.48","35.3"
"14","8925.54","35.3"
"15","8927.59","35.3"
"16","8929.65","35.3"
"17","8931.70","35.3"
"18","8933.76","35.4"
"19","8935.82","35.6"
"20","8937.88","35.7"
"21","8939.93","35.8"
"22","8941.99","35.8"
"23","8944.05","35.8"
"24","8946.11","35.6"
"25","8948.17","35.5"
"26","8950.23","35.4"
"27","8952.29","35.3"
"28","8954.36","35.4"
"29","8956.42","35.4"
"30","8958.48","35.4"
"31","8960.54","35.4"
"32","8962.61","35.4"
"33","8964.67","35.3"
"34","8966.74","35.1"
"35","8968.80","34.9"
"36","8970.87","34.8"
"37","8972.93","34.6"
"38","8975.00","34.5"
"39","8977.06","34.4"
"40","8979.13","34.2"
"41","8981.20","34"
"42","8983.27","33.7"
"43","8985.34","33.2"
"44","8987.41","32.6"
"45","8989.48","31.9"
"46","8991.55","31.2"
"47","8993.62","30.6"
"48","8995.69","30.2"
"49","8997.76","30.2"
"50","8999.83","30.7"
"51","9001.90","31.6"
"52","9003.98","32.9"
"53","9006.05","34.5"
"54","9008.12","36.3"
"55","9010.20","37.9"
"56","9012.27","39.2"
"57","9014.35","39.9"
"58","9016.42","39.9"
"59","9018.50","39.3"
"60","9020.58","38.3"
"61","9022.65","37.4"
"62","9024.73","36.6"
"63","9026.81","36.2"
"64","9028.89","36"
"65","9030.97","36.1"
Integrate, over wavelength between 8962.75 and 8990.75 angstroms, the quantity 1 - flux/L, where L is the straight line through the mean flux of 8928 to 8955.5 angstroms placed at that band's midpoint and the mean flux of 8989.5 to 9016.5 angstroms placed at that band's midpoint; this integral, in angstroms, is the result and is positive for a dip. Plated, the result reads 0.4 angstroms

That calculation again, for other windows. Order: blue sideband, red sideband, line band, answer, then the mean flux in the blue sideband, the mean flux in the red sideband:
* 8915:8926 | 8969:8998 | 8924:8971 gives -1.49 angstroms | 35.3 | 33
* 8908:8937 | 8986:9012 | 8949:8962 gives -0.44 angstroms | 35.3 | 32.8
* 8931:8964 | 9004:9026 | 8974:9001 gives 3.21 angstroms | 35.5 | 37.7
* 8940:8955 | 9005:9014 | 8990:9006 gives 2.43 angstroms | 35.5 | 37.2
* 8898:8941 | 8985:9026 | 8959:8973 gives -0.02 angstroms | 35.4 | 34.8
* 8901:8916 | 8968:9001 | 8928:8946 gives -0.62 angstroms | 35.3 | 32.8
